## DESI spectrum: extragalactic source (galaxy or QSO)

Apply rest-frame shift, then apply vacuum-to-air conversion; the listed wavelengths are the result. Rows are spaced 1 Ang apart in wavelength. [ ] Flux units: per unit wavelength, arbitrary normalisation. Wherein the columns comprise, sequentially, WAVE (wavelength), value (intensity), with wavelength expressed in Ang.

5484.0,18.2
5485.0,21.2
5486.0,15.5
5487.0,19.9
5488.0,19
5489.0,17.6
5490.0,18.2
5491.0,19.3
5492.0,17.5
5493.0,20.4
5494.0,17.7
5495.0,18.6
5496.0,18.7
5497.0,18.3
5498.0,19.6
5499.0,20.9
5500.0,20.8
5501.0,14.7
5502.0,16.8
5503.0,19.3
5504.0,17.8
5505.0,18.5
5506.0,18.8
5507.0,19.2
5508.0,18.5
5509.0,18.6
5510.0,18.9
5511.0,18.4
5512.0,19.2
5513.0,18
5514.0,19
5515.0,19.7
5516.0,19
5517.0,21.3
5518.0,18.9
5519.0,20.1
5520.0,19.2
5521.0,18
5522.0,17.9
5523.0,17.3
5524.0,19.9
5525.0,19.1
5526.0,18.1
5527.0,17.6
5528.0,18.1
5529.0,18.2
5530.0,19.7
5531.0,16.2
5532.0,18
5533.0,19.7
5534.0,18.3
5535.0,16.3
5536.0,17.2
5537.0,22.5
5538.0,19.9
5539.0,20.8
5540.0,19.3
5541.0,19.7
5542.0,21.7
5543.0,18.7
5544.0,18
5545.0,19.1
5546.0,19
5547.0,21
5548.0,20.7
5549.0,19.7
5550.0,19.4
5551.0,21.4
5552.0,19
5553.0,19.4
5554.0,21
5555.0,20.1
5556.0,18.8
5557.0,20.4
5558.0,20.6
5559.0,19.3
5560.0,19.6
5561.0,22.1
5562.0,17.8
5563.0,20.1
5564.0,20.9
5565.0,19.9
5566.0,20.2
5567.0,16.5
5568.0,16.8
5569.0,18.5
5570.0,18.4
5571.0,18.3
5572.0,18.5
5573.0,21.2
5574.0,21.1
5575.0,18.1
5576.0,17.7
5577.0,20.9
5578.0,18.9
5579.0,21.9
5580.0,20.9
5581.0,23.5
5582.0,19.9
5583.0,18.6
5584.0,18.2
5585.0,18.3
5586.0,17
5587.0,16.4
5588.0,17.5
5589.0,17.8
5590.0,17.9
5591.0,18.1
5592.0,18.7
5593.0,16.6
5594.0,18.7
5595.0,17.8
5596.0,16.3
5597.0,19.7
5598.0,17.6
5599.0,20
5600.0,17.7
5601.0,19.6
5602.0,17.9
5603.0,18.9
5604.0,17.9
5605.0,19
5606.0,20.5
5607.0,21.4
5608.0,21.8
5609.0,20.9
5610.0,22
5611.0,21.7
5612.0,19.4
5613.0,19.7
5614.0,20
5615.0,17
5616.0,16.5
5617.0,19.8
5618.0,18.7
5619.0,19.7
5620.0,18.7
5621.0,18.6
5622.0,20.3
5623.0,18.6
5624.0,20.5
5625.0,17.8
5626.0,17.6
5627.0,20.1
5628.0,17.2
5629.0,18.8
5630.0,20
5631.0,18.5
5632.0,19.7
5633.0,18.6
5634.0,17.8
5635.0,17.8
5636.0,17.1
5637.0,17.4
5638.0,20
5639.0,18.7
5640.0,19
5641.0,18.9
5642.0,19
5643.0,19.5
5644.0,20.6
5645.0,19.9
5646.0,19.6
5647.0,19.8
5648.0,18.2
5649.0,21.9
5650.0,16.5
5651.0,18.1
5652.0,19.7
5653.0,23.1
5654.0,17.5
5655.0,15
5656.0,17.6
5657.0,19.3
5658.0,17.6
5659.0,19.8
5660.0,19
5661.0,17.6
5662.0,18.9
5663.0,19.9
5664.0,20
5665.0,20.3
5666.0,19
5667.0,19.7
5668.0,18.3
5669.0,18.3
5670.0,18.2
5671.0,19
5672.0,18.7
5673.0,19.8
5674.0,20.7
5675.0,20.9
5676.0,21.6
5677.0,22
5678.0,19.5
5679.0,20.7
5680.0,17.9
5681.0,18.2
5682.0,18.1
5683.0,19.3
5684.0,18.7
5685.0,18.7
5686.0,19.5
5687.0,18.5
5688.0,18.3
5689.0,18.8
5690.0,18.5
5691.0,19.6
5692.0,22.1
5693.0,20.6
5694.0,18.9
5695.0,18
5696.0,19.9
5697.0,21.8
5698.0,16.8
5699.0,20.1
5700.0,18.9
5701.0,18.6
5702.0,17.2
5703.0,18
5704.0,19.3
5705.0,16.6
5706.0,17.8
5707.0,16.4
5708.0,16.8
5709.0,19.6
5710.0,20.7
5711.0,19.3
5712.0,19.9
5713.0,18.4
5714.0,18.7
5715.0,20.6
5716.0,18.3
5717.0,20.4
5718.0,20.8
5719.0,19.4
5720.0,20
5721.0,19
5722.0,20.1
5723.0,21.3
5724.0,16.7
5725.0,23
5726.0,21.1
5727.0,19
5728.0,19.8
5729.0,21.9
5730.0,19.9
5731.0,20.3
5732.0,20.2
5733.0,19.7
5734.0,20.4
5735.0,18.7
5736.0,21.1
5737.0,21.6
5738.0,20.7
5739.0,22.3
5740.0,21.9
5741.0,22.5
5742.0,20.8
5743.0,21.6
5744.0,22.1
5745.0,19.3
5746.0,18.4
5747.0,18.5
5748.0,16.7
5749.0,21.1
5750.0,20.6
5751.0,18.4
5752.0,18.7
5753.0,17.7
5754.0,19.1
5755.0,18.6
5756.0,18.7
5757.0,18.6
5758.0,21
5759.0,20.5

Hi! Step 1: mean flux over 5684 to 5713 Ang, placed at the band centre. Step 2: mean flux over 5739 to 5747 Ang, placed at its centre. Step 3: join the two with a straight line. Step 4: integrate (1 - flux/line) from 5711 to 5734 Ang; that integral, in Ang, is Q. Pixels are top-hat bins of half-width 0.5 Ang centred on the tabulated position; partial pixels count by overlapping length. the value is 0.0 Ang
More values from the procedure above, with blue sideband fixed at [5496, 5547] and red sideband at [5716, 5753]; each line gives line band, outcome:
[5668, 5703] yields 1.0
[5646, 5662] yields 0.7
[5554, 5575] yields -0.4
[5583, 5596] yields 1.0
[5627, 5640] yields 0.7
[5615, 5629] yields 0.5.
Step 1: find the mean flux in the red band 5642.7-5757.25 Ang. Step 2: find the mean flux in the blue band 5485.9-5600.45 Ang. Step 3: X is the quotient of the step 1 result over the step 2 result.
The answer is 1.02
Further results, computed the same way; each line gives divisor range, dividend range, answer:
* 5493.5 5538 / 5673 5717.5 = 1.03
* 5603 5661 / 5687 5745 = 1.03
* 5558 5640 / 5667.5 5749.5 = 1.03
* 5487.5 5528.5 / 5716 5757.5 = 1.07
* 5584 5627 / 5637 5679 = 1.02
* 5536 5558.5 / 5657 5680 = 0.98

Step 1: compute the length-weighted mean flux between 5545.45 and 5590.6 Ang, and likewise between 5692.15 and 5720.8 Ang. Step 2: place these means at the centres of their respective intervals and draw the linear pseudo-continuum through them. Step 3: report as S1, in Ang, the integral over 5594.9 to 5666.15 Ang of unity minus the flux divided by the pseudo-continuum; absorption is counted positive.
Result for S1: 0.7 Ang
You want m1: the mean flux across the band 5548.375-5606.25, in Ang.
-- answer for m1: 19.1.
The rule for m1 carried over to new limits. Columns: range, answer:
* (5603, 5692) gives 19.2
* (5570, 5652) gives 19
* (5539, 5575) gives 19.6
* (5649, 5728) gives 19.2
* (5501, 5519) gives 18.7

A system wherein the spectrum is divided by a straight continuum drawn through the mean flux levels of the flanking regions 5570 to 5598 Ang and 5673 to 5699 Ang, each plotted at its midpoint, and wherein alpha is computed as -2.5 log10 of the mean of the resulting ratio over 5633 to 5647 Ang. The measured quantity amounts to 0.02 mag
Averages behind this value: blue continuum 18.8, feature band 18.9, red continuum 19.5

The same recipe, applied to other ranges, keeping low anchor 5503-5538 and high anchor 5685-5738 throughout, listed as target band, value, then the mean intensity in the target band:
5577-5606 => 0.02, 18.7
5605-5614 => -0.09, 20.8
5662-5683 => -0.01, 19.5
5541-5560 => -0.06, 19.8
